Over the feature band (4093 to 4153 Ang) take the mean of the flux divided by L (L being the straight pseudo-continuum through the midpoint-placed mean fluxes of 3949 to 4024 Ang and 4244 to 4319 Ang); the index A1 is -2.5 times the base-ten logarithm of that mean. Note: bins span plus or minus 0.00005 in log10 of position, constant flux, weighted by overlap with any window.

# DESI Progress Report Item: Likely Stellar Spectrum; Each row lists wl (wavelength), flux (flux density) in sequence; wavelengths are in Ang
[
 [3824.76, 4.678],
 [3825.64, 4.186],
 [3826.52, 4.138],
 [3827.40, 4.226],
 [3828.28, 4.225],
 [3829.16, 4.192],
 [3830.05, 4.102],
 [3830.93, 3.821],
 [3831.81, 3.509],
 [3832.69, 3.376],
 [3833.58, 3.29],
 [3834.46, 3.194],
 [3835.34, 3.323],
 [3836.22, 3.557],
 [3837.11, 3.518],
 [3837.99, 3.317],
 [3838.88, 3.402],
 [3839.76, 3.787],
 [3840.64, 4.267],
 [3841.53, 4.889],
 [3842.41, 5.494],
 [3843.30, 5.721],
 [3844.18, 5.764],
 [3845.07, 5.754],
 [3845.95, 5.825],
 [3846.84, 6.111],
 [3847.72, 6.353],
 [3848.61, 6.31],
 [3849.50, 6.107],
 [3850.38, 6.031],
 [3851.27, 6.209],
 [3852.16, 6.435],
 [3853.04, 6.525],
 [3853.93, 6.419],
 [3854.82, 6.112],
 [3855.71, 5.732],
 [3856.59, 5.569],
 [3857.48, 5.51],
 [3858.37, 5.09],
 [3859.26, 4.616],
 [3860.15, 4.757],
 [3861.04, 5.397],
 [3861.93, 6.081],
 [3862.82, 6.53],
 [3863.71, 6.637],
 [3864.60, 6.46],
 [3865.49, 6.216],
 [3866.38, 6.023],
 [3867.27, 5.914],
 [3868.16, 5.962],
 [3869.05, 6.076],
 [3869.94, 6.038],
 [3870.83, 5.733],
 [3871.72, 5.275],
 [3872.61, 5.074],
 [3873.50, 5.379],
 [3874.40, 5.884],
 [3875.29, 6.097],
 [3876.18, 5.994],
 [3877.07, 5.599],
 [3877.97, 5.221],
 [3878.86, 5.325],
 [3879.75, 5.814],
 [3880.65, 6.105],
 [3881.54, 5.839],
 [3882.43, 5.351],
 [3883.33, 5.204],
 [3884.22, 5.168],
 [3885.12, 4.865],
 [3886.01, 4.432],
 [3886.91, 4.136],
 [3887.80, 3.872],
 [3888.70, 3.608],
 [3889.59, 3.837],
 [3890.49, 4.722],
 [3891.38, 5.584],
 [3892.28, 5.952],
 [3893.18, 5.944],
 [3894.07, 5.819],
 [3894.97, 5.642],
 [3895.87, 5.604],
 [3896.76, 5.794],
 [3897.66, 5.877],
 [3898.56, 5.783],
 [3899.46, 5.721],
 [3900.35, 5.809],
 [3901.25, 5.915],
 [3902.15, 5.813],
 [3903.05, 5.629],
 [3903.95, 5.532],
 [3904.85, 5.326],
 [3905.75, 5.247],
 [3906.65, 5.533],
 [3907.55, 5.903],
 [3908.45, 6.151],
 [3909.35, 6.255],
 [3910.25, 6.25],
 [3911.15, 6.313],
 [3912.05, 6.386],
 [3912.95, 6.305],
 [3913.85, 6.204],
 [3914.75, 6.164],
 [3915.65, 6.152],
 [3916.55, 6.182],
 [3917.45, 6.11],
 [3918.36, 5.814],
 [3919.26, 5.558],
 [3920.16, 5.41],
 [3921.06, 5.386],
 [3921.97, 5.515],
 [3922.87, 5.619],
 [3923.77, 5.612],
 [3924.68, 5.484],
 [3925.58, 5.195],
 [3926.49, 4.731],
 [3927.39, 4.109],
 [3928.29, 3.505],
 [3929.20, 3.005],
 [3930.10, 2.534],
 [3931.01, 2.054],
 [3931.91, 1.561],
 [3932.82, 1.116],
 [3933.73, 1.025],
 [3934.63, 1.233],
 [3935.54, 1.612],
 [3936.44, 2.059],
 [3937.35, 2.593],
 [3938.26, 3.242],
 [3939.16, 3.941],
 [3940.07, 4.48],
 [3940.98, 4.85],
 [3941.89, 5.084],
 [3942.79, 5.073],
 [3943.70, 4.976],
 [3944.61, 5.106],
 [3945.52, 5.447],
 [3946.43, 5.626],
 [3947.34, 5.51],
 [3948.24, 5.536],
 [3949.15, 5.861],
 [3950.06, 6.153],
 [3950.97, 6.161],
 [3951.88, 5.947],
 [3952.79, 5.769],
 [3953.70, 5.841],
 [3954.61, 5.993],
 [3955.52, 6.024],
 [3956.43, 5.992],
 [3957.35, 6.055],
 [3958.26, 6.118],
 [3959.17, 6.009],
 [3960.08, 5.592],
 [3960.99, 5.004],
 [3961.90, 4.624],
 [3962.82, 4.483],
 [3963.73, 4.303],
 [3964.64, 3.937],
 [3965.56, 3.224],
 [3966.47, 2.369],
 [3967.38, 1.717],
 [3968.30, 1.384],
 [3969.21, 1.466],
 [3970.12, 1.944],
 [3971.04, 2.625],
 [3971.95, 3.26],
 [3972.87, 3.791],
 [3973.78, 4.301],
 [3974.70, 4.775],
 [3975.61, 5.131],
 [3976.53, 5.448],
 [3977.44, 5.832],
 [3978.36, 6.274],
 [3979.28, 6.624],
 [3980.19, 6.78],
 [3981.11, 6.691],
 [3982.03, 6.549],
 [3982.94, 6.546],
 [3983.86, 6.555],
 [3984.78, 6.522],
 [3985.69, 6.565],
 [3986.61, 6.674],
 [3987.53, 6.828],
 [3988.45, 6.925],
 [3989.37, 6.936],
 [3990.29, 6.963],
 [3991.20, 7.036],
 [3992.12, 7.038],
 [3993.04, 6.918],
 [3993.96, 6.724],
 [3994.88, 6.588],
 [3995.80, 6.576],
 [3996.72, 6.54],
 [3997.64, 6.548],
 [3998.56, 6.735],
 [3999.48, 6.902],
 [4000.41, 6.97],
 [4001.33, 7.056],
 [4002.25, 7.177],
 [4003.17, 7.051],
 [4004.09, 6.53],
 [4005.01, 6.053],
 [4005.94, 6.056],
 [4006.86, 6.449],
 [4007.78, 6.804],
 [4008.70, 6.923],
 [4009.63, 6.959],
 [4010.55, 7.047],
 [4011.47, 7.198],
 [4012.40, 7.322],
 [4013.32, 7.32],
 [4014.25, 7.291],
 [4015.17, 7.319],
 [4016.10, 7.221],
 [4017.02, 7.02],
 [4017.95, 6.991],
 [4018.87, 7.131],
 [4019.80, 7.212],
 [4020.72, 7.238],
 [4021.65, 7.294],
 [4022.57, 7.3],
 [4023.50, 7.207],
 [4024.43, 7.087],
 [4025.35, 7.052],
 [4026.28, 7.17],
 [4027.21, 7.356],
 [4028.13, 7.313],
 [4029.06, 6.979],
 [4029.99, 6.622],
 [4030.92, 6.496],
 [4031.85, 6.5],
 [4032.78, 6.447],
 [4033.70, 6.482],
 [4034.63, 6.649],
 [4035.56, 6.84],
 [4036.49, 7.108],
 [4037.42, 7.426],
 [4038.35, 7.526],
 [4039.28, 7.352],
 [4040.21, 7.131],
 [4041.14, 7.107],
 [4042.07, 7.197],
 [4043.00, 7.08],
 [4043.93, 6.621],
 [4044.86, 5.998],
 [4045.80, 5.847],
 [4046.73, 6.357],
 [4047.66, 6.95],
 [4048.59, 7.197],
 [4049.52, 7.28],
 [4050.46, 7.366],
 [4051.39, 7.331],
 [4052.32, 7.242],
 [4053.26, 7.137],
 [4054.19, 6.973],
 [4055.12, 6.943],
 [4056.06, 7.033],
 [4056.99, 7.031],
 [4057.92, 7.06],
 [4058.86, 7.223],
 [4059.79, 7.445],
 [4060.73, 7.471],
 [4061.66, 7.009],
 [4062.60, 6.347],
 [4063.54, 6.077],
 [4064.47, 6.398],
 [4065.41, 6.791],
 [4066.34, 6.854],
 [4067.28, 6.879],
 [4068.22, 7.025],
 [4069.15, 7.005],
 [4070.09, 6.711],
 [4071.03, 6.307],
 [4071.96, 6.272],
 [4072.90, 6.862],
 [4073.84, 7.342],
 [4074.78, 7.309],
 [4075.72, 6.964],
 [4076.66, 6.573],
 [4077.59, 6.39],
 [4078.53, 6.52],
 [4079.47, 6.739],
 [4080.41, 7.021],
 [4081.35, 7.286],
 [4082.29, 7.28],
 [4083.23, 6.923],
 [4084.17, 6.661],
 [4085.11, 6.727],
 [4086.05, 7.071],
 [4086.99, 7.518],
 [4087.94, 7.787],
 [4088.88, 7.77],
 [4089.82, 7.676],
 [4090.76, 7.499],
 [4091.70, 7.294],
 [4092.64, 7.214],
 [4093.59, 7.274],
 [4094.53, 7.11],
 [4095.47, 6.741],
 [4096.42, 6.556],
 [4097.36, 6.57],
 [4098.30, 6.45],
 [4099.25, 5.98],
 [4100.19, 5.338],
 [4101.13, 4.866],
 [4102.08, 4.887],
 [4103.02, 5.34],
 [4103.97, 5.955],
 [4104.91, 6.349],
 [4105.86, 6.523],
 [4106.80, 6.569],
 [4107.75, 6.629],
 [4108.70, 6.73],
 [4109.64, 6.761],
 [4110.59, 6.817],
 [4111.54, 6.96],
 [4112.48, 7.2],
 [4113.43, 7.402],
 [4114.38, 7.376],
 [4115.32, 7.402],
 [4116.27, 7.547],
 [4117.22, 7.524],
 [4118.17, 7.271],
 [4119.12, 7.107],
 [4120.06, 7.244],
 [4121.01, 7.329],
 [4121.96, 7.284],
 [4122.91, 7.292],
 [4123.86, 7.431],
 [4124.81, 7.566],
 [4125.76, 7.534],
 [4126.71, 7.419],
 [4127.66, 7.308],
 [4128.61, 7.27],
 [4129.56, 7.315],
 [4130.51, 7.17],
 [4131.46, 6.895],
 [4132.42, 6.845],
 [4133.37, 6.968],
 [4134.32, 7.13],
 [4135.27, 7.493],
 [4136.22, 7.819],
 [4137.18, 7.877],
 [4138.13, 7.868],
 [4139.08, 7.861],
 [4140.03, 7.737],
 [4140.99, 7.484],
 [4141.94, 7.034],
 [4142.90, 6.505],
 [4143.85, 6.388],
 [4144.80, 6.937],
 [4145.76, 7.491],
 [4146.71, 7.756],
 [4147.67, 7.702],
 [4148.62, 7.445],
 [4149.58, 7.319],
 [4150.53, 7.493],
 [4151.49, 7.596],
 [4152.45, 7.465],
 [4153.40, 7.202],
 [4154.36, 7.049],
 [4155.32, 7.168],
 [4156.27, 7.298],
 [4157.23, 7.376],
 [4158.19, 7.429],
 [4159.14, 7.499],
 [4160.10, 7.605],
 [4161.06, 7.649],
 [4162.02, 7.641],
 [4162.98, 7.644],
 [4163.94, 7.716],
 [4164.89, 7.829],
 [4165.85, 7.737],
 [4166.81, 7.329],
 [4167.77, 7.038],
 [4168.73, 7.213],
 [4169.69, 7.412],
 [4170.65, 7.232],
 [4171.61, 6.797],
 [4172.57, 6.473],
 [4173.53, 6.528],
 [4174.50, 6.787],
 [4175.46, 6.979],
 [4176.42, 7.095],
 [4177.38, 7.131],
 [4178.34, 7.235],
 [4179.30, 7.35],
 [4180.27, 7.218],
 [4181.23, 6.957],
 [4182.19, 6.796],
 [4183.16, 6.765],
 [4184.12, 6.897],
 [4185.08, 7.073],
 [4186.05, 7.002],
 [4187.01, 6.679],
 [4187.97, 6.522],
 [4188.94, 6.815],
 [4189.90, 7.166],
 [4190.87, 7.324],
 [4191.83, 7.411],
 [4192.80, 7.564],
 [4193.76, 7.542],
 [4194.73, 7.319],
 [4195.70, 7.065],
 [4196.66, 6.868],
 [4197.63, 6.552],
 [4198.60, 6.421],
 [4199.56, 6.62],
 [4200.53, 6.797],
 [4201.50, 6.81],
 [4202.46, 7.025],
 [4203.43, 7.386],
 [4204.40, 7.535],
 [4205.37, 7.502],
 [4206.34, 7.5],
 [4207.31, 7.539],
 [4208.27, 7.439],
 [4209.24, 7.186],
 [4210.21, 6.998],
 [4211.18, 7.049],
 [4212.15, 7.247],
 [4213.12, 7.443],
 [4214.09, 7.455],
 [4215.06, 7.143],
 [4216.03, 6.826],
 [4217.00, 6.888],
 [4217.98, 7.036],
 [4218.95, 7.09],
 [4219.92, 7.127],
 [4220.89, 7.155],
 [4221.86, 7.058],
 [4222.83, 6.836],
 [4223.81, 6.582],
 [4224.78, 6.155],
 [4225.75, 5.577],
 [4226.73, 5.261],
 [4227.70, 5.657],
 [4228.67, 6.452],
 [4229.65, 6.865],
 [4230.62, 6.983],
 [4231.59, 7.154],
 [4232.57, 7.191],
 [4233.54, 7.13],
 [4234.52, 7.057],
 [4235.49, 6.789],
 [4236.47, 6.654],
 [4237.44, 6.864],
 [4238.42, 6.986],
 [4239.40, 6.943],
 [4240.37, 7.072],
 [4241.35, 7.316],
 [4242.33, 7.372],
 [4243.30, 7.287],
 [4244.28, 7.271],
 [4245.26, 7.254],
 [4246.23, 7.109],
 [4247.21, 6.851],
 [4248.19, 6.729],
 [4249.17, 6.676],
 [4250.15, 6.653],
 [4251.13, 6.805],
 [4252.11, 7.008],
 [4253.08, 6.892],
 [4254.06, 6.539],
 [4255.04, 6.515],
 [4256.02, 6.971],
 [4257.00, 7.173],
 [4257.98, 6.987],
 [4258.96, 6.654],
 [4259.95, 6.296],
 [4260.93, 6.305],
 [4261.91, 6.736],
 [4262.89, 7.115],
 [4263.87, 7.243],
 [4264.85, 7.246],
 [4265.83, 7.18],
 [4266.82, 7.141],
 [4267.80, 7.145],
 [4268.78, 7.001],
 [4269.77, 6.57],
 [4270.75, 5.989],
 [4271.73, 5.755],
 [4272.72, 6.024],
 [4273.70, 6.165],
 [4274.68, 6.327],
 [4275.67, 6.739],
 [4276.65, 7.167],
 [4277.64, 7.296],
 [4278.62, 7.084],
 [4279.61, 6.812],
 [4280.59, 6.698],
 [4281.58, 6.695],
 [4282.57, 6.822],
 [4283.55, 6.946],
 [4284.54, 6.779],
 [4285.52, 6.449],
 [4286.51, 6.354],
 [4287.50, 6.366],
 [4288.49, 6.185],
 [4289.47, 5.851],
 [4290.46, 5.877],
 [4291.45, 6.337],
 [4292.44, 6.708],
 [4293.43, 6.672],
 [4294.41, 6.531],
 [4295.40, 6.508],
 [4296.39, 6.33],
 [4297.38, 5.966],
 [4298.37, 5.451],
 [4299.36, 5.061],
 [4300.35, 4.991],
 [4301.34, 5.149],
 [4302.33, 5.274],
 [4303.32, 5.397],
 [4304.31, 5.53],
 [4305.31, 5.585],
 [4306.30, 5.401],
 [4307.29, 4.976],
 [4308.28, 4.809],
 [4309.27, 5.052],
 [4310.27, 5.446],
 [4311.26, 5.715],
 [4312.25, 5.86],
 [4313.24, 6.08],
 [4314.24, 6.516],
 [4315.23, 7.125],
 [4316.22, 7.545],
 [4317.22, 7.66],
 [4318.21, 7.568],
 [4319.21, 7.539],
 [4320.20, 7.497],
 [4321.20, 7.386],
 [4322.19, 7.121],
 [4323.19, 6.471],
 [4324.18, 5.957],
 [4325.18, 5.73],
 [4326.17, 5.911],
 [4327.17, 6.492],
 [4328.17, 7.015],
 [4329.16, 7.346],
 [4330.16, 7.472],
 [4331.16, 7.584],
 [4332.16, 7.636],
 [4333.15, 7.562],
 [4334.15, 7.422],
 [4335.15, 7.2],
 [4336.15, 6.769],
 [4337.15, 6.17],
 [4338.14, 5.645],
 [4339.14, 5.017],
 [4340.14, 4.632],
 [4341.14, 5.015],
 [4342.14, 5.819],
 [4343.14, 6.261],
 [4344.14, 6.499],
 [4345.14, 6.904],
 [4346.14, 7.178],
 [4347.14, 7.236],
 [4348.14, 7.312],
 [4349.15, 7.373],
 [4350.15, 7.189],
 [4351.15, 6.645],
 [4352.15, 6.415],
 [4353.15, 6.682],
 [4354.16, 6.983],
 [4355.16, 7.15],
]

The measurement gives -0.136 mag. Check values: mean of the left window 5.98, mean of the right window 6.44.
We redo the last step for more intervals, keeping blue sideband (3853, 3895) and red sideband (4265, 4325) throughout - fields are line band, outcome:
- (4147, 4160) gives -0.22 mag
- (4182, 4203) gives -0.14 mag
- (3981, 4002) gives -0.18 mag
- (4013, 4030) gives -0.23 mag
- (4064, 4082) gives -0.15 mag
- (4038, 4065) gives -0.19 mag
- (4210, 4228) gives -0.10 mag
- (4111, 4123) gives -0.21 mag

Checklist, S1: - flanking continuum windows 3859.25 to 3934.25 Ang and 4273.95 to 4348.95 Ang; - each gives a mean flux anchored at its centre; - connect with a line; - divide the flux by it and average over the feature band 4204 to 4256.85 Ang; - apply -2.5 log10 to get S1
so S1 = -0.13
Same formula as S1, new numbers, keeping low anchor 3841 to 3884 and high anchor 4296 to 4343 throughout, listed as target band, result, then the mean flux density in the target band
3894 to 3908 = 0.03 mag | 5.68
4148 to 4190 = -0.18 mag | 7.2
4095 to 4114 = -0.05 mag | 6.34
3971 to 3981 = 0.15 mag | 5.14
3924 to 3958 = 0.32 mag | 4.36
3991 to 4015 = -0.16 mag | 6.84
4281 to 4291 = -0.04 mag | 6.43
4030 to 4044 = -0.16 mag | 6.93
